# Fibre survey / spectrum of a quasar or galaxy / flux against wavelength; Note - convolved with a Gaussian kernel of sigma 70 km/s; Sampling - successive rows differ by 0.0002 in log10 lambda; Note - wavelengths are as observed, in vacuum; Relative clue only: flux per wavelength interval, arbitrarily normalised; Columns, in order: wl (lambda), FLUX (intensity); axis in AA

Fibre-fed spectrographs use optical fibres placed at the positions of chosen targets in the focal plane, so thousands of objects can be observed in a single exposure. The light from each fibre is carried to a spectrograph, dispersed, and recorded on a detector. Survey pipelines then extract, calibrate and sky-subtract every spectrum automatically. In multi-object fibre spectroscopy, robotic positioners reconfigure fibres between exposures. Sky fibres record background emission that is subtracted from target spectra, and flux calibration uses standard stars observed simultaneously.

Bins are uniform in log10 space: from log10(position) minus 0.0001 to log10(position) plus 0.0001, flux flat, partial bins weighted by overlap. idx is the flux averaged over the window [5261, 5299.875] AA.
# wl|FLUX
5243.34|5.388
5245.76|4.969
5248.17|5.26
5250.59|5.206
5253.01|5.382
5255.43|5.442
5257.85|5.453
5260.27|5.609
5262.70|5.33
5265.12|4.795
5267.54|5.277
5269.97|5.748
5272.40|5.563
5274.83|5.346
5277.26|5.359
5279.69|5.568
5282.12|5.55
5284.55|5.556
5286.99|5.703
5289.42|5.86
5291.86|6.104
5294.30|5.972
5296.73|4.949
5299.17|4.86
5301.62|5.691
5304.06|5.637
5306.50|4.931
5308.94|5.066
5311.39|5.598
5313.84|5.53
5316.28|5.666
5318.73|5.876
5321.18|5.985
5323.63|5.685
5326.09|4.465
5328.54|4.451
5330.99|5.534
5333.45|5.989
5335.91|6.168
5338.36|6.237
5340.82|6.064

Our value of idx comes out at 5.48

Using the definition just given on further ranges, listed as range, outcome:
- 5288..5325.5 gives 5.54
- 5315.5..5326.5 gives 5.61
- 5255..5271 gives 5.37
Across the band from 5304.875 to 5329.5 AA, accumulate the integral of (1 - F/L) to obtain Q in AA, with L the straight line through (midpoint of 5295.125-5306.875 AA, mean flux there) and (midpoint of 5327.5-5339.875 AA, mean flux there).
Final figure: 0.62 AA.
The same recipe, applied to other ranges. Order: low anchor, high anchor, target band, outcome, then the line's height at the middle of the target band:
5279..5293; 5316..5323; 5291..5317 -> 1.6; 5.79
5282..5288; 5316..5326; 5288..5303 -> 0.1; 5.62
